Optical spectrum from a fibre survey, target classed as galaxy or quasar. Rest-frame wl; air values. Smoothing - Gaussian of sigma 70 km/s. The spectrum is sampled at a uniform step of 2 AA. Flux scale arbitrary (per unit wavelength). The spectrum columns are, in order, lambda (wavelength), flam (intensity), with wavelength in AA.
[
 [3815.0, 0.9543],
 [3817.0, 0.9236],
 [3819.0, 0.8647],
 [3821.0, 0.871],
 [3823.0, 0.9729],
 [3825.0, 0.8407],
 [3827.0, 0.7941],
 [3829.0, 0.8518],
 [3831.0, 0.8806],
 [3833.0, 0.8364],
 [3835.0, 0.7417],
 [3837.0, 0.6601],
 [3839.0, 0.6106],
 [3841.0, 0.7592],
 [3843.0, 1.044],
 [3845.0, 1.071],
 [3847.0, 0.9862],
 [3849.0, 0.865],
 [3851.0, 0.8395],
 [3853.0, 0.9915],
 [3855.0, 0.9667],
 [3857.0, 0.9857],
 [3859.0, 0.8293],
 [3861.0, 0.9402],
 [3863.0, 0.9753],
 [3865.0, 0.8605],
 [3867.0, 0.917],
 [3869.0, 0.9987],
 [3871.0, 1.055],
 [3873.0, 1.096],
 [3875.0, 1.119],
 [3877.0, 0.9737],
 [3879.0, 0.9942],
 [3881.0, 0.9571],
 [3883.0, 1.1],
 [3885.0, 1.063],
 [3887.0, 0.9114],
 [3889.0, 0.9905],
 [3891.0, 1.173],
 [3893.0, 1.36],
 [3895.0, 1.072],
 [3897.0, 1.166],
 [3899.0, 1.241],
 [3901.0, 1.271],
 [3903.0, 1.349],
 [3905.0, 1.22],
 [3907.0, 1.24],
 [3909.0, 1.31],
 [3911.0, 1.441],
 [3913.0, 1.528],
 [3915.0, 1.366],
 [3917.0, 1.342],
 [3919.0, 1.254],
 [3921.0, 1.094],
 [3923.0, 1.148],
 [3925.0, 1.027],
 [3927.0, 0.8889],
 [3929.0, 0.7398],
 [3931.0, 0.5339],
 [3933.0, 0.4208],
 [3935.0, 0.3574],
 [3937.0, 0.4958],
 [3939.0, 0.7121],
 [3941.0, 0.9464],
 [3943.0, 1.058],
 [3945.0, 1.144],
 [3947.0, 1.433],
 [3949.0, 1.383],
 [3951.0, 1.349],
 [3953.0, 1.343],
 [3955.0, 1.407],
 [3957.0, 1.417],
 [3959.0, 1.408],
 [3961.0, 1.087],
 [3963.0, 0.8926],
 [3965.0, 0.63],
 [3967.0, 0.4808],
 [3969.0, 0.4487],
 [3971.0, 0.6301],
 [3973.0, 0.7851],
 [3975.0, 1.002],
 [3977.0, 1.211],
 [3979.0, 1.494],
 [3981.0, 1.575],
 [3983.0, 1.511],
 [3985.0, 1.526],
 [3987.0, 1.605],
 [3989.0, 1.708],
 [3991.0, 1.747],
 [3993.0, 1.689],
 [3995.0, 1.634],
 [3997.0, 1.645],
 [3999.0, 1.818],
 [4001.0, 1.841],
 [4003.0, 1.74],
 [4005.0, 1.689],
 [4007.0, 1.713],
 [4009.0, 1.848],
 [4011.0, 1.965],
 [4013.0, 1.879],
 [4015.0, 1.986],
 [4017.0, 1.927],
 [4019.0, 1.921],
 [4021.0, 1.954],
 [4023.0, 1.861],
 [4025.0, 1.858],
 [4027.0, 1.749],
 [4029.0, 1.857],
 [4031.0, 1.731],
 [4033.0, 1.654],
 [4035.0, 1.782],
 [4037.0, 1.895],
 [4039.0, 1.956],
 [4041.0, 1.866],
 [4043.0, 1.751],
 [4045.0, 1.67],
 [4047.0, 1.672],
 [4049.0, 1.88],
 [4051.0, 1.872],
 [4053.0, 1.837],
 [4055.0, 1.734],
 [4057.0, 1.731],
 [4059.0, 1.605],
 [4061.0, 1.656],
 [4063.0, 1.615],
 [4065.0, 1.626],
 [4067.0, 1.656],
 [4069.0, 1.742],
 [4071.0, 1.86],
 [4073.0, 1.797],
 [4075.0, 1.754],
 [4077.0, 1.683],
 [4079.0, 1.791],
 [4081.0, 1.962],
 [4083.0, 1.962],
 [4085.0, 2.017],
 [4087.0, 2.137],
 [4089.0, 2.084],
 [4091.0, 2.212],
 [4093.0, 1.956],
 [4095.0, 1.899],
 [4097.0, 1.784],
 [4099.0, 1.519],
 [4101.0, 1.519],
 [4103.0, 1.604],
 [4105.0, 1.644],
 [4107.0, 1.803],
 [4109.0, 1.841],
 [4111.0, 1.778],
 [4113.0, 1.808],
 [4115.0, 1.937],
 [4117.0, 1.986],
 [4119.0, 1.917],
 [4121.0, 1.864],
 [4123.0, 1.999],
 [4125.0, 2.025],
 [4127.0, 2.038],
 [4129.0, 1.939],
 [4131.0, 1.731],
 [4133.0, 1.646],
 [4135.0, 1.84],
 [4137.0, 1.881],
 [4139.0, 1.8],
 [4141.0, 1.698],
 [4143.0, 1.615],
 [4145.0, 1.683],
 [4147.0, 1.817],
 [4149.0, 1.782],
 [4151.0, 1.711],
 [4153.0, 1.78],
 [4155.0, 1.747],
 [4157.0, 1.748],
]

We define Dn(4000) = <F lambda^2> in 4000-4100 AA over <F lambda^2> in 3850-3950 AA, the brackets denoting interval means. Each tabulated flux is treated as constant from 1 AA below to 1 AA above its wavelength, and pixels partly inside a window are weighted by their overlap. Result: 1.88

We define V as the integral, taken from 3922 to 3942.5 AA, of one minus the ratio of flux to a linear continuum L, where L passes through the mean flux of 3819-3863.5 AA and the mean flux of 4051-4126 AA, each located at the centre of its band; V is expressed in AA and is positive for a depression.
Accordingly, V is 8.2 AA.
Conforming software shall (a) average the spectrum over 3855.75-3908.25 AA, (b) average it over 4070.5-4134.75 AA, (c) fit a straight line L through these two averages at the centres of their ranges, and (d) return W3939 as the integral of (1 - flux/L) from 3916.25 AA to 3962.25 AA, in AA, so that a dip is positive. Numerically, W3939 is 8.61 AA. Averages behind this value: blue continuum 1.07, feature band 1.04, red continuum 1.86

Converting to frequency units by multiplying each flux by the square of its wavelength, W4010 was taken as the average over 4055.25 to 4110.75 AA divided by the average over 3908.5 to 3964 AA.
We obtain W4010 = 1.77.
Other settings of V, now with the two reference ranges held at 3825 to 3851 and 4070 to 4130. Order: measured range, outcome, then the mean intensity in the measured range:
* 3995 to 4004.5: -1.72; 1.74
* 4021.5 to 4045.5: -2.98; 1.81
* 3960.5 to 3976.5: 7.16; 0.748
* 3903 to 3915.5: -2.54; 1.35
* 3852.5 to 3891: -0.66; 0.99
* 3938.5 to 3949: 1.28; 1.11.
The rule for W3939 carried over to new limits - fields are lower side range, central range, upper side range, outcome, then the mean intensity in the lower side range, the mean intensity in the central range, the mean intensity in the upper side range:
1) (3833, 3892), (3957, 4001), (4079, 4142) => 3.4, 0.946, 1.28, 1.86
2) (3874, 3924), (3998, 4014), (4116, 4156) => -3.6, 1.19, 1.81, 1.82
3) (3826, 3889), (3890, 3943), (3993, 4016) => 7.8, 0.926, 1.07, 1.79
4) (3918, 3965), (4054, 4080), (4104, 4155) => -2.7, 1.02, 1.71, 1.82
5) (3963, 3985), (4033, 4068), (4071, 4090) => -2.3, 0.998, 1.75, 1.91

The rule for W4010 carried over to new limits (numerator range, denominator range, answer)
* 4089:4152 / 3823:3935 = 2.04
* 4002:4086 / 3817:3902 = 2.05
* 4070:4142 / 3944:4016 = 1.40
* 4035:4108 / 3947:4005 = 1.42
